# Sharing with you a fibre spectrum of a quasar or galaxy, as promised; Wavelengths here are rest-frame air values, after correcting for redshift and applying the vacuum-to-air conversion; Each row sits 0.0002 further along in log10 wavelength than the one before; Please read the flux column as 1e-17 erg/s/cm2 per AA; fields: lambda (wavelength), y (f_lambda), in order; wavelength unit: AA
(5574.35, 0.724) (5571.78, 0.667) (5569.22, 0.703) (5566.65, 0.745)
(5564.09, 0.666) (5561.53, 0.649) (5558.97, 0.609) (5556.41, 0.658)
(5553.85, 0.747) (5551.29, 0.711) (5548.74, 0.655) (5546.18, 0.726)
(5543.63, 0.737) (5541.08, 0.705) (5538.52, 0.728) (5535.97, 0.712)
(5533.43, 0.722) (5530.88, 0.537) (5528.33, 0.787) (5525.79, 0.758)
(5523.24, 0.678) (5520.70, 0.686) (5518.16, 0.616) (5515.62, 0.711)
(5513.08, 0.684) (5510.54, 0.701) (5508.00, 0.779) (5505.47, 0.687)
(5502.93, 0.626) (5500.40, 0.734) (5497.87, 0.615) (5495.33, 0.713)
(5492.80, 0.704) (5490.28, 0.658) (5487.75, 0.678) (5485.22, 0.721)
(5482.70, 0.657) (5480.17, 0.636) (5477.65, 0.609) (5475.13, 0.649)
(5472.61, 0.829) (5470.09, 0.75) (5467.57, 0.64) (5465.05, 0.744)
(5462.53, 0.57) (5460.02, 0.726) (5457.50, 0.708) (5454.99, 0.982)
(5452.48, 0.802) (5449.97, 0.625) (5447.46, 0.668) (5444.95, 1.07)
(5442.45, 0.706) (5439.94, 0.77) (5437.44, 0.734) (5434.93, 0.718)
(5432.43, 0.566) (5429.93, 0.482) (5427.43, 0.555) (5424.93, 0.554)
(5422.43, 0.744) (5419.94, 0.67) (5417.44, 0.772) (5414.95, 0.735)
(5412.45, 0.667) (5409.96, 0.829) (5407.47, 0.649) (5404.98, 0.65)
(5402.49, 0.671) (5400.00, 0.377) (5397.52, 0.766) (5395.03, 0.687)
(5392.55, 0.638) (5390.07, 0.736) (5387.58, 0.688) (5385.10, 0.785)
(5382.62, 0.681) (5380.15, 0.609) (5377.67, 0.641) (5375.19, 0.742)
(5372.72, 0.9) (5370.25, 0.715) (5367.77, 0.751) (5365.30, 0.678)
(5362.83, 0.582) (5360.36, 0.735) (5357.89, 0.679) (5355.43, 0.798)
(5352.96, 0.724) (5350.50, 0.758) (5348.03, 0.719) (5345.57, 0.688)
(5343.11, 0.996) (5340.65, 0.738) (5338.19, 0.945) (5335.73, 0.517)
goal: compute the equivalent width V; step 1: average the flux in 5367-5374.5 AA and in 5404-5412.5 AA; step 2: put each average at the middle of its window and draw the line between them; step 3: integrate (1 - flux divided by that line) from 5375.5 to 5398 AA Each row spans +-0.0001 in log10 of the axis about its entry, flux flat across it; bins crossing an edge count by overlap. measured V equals 1.8 AA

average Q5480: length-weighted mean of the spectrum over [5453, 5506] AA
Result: 0.698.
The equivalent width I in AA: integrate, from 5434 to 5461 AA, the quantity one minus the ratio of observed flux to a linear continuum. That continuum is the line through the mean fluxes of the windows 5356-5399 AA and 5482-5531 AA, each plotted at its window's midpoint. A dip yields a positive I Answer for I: -3.0 AA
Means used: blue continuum 0.706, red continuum 0.69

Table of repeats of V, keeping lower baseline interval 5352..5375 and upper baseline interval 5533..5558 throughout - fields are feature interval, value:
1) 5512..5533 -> 0.81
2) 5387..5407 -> 2.08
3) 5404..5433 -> 2.62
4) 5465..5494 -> 1.17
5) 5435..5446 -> -1.28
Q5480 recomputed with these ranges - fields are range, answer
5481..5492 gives 0.678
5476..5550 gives 0.688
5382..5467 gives 0.697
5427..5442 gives 0.646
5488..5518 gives 0.689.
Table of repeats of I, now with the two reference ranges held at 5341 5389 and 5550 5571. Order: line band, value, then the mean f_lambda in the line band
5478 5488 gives 0.52 AA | 0.667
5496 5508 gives 0.33 AA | 0.68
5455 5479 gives 0.01 AA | 0.706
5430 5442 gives 0.63 AA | 0.676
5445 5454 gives -0.58 AA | 0.756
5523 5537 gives -0.16 AA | 0.7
